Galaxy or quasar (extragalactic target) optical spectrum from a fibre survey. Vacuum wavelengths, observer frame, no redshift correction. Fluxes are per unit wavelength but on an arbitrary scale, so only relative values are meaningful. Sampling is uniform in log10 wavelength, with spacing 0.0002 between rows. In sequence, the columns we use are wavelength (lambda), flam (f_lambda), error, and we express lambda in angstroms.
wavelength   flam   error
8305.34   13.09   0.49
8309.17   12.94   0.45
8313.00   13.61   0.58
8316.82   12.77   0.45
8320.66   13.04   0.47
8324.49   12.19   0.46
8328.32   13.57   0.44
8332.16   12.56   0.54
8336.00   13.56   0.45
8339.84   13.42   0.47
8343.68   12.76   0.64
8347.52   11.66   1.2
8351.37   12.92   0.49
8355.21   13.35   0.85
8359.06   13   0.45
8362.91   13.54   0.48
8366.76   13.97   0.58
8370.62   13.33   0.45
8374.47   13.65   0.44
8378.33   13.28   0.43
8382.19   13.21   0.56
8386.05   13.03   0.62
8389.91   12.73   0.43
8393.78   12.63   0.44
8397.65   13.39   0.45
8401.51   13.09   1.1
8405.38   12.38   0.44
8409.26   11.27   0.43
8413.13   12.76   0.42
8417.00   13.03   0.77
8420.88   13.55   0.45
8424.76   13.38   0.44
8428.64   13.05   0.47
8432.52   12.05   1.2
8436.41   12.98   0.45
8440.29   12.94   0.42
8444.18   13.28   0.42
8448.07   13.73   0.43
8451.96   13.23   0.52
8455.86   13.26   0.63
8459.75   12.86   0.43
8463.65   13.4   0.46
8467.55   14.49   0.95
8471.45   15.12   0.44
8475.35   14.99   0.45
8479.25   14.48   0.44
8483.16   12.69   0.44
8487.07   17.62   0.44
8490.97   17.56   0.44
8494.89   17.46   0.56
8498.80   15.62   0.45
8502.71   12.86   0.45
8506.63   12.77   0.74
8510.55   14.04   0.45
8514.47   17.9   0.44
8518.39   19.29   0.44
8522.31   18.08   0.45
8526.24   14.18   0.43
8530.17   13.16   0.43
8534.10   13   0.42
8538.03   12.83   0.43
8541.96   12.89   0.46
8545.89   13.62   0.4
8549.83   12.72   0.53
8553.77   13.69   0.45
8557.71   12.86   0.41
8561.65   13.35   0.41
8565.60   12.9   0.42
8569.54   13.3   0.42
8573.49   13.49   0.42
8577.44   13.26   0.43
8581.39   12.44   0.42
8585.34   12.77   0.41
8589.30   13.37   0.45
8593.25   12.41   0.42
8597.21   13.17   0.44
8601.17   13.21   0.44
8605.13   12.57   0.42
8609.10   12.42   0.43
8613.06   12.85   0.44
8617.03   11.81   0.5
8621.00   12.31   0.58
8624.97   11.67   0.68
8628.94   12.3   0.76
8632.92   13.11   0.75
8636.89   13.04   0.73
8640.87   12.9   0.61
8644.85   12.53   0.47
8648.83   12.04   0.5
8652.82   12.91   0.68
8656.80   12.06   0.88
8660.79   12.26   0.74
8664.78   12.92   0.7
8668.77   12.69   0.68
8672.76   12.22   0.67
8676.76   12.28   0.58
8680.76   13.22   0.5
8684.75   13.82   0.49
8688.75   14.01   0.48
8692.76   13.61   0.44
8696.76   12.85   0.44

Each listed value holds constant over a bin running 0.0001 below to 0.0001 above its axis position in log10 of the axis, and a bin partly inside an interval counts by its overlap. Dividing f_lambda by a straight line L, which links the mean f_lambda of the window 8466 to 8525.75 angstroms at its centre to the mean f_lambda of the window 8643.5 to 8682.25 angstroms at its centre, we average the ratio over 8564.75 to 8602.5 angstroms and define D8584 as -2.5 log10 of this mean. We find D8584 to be 0.08 mag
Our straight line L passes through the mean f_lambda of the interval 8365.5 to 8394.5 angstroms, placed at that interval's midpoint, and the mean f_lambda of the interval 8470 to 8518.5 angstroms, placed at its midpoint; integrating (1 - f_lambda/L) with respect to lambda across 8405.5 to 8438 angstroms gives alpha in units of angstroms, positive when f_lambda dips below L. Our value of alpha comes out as 3.02 angstroms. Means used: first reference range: 13.2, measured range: 12.7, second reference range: 15.4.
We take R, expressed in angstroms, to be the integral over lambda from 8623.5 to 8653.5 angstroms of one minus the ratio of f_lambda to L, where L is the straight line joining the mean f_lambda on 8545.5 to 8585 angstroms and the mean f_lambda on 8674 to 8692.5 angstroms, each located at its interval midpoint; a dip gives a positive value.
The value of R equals 1.53 angstroms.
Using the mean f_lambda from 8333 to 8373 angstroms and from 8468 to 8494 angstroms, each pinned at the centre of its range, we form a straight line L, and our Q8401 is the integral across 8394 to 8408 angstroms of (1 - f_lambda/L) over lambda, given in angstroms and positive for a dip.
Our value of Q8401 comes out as 1.2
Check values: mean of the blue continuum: 13.1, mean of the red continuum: 15.4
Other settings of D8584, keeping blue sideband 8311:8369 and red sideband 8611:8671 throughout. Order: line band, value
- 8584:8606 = -0.030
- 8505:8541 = -0.178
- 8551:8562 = -0.050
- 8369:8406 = -0.010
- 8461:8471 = -0.098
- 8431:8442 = 0.018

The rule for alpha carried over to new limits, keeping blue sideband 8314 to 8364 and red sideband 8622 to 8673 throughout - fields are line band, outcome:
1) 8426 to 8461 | -0.67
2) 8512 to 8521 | -3.97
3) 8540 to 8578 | -1.69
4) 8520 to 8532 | -2.45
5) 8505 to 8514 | -1.03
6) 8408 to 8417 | 0.39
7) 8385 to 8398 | -0.01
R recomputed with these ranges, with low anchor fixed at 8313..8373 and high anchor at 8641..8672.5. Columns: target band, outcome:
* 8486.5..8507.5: -4.7 angstroms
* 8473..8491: -3.4 angstroms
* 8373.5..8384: -0.3 angstroms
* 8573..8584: -0.3 angstroms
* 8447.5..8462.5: -0.4 angstroms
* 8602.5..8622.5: 0.3 angstroms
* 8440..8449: -0.3 angstroms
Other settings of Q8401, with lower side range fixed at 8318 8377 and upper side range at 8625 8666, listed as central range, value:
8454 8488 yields -3.6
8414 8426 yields -0.3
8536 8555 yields -0.6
